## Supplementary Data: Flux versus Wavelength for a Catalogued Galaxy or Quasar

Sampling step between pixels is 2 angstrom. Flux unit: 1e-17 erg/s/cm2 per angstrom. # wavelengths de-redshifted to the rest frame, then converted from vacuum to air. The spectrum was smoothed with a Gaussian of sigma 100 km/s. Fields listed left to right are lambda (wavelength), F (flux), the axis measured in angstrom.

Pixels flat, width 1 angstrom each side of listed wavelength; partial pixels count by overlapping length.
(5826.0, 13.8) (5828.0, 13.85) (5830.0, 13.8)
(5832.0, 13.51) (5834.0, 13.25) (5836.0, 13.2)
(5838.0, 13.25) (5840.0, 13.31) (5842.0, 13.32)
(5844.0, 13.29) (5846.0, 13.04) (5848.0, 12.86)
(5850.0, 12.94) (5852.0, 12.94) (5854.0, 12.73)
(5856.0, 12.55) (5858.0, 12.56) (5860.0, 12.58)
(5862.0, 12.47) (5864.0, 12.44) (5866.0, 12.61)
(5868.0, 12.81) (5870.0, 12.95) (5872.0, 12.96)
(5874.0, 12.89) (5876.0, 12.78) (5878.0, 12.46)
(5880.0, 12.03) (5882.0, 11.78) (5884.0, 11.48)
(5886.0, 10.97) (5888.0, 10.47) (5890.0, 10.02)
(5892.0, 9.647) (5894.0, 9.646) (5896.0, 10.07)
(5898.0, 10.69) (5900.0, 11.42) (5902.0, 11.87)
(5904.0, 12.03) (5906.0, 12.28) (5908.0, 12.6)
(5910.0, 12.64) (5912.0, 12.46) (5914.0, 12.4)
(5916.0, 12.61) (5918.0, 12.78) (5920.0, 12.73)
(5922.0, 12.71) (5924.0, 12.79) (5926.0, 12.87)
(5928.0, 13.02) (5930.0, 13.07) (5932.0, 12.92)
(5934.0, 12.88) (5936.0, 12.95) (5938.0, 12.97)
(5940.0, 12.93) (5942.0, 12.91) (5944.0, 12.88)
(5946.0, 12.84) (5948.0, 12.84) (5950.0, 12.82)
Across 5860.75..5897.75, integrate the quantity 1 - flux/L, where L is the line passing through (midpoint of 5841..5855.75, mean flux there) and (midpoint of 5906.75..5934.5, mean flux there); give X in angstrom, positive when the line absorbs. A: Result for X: 3.5 angstrom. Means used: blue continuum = 13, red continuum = 12.7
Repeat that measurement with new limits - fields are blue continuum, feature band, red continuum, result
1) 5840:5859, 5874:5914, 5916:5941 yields 4.3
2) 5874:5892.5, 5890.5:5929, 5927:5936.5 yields 1.1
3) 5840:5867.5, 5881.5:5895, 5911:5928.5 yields 2.4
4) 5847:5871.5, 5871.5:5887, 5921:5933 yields 0.8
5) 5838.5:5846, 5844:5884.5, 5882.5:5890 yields -1.9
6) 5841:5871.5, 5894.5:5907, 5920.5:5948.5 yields 1.5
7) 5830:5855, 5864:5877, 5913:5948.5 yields 0.3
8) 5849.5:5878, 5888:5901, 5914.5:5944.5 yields 2.6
